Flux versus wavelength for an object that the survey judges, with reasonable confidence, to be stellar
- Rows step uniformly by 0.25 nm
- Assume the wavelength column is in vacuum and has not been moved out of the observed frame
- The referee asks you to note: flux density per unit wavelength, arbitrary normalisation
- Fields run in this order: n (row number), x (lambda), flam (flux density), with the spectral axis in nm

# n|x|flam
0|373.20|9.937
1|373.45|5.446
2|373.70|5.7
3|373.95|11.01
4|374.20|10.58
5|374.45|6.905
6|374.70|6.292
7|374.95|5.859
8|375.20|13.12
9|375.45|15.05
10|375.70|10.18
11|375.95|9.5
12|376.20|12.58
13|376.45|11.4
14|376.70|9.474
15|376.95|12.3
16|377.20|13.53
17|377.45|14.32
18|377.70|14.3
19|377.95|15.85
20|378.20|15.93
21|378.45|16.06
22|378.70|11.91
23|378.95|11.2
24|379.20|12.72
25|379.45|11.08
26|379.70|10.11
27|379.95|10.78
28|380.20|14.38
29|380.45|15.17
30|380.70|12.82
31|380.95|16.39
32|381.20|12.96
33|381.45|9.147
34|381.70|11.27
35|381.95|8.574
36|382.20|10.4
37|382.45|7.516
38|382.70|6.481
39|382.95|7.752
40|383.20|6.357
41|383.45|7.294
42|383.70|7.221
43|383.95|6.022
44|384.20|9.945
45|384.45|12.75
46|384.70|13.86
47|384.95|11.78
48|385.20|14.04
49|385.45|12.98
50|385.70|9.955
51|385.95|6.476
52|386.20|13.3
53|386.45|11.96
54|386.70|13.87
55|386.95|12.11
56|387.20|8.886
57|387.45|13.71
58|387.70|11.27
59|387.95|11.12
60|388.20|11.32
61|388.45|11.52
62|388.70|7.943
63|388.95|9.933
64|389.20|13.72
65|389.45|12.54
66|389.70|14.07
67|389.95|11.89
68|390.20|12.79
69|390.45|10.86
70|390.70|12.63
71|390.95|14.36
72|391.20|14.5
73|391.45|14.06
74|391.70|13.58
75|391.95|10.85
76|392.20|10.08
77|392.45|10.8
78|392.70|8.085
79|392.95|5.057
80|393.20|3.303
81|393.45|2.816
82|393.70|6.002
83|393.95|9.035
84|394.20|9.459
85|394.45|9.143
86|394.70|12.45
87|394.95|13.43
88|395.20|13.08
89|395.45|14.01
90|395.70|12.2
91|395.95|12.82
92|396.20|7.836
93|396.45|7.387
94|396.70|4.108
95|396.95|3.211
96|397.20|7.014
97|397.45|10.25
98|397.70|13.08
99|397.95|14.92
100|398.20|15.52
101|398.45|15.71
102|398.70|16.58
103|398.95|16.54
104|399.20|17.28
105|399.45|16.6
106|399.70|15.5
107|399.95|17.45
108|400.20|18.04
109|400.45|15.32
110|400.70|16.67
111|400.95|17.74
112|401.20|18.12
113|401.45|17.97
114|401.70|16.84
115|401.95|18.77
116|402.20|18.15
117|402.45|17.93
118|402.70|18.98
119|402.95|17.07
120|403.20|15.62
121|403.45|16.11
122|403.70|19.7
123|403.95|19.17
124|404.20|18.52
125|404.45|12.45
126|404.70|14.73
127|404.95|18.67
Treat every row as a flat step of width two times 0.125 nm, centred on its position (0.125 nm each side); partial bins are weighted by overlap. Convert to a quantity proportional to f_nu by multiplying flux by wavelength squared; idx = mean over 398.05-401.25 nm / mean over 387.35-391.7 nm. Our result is 1.43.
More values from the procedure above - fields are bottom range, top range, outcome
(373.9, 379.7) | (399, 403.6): 1.66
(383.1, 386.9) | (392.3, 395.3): 0.84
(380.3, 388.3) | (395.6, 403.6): 1.47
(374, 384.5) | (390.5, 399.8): 1.10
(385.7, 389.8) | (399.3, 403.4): 1.62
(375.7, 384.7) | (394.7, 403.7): 1.42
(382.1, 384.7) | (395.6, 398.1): 1.18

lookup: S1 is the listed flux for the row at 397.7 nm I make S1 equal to 13.08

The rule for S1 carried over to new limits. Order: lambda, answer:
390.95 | 14.36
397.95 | 14.92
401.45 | 17.97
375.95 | 9.5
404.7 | 14.73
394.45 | 9.143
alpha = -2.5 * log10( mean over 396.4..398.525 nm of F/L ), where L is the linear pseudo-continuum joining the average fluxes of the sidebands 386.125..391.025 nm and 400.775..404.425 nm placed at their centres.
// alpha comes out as 0.48 mag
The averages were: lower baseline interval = 12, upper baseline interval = 17.7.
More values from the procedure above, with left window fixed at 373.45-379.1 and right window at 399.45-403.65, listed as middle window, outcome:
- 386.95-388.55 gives 0.23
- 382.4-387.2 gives 0.31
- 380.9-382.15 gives 0.12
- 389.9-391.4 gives 0.14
